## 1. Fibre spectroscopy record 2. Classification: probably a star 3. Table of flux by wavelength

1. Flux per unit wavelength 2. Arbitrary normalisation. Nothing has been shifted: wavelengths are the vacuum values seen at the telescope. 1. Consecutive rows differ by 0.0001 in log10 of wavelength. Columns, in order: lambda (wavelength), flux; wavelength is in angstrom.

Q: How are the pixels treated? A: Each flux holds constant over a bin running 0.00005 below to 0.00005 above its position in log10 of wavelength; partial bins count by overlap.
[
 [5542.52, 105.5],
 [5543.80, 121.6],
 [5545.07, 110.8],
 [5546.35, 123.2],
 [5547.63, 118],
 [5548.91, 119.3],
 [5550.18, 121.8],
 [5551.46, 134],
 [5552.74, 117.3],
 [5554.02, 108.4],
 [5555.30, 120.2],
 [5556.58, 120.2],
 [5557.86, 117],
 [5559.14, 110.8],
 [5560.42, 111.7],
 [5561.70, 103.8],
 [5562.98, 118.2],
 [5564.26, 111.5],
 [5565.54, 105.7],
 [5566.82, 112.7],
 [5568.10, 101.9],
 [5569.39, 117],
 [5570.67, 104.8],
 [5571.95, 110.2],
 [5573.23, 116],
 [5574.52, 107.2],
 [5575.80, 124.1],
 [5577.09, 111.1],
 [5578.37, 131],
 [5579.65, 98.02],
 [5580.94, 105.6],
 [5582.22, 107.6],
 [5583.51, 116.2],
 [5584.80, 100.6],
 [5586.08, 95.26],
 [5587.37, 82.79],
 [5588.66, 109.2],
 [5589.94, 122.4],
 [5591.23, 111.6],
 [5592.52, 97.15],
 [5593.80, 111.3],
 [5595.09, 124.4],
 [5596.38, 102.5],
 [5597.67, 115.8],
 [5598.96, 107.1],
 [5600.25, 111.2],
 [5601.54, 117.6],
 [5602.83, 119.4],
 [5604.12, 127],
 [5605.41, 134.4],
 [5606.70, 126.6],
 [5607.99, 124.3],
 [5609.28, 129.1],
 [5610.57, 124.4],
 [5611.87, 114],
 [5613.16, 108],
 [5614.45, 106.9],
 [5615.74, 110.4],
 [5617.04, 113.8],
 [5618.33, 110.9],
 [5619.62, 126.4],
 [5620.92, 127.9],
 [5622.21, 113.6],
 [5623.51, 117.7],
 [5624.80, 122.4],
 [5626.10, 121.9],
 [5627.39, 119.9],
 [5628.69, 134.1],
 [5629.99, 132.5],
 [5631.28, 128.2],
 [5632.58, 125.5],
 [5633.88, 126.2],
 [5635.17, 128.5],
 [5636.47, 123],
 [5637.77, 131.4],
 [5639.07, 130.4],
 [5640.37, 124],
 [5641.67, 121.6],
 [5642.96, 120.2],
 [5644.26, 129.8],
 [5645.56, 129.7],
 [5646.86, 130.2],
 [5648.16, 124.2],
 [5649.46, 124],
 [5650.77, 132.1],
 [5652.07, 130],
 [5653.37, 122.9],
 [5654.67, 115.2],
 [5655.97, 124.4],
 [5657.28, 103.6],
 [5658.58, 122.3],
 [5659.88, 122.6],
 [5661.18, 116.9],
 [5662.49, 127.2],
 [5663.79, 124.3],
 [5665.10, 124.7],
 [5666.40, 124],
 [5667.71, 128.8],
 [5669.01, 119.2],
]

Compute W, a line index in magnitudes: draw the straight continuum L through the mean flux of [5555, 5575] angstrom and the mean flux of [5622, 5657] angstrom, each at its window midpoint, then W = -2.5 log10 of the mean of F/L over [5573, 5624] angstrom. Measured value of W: 0.04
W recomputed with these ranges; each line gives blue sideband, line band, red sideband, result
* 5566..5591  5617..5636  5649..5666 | -0.058 mag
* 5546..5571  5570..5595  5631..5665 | 0.082 mag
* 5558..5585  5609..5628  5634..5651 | 0.034 mag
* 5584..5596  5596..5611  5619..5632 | -0.065 mag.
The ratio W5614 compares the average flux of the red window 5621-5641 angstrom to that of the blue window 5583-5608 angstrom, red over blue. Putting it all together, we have 1.11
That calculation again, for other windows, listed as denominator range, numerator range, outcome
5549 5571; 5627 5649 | 1.11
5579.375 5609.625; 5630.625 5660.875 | 1.11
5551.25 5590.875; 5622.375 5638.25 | 1.13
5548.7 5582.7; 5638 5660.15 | 1.09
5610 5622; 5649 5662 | 1.05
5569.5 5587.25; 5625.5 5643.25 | 1.16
